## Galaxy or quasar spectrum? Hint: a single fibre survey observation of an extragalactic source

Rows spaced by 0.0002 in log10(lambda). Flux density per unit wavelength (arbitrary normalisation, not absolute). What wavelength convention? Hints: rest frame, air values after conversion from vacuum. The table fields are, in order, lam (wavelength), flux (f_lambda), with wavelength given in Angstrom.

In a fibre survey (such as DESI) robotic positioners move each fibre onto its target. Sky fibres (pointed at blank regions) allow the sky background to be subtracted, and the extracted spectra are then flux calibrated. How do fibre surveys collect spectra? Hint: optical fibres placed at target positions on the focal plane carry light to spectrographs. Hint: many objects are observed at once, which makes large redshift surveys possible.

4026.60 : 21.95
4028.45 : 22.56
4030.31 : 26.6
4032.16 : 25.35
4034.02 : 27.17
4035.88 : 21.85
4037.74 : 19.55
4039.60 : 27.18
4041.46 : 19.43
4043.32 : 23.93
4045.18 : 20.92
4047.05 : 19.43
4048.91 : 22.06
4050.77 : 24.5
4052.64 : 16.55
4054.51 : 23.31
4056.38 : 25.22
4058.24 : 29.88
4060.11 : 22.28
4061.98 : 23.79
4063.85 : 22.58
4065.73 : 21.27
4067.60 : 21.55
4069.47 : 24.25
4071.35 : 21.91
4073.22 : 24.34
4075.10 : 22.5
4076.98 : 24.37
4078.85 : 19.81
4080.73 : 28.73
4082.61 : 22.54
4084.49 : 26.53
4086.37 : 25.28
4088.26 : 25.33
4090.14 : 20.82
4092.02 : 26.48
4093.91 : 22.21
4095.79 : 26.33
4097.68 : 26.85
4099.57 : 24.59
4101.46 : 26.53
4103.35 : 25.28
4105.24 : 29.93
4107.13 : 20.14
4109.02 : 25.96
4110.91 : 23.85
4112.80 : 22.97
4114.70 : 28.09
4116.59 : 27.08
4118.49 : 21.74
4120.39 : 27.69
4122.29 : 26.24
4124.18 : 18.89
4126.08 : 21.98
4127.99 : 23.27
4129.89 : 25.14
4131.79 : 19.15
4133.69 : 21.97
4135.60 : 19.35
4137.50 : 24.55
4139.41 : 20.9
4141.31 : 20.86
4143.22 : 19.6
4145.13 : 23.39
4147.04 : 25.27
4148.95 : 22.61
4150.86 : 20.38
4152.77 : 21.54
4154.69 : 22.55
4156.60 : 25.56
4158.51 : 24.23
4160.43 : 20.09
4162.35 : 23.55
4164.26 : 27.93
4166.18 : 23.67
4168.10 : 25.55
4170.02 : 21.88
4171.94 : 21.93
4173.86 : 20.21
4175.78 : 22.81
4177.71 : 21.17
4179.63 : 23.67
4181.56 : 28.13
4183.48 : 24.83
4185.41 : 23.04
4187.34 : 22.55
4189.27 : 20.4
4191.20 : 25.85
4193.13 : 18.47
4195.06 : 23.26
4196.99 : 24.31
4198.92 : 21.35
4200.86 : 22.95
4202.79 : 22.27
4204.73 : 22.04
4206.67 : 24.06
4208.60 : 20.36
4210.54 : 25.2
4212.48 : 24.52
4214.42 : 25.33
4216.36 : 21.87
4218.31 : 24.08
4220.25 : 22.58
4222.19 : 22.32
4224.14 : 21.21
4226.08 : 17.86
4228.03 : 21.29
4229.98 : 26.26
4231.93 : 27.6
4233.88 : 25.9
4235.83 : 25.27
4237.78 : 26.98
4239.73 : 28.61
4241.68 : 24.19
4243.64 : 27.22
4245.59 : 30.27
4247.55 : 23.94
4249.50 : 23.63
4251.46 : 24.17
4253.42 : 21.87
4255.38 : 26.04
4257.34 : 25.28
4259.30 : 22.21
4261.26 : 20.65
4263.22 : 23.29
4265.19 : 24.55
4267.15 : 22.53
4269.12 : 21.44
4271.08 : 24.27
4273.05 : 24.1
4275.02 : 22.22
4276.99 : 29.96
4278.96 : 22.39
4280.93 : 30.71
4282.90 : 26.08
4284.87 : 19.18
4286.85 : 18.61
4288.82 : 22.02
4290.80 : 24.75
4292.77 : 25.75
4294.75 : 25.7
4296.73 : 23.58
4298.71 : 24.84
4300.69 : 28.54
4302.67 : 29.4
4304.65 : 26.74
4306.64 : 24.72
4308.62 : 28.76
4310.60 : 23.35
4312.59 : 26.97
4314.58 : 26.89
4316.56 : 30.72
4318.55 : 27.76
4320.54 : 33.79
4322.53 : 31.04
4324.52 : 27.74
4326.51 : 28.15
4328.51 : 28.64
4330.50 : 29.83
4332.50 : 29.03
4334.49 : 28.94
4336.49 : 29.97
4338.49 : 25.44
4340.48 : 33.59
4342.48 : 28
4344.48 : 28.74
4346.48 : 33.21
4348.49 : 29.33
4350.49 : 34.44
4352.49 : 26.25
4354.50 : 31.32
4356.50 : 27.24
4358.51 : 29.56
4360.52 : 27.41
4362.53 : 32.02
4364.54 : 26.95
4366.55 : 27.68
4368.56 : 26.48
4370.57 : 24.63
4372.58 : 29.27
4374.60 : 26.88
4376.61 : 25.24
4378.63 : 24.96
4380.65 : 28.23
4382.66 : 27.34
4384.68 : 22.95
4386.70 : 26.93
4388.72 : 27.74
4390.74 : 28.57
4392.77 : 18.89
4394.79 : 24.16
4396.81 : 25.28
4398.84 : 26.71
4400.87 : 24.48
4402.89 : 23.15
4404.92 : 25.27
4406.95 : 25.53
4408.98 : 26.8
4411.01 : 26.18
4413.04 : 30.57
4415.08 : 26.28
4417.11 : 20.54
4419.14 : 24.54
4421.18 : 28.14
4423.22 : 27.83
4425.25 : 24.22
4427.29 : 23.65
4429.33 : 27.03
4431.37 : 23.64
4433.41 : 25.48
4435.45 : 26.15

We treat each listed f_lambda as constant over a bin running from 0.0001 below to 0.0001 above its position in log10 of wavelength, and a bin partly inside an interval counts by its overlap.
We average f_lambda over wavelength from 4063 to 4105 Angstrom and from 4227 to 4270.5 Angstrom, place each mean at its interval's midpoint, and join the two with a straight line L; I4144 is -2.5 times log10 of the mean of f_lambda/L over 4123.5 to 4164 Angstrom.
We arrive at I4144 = 0.10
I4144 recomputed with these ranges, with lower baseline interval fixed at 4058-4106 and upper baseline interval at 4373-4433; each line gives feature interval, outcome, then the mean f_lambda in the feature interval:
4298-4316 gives -0.07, 26.8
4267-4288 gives 0.06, 23.8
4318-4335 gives -0.17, 29.5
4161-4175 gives 0.06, 23.4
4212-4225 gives 0.08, 23.1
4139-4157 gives 0.11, 22.2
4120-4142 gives 0.10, 22.4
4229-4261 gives -0.02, 25.5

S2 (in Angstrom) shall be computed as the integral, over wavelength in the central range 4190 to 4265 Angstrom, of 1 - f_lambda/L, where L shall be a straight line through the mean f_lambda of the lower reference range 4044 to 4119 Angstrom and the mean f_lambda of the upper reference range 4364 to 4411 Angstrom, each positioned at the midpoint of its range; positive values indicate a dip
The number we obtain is 3.2 Angstrom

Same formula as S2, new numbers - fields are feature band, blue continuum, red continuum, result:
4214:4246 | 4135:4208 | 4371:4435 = -1.3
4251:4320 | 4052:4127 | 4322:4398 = 5.1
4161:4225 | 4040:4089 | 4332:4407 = 4.8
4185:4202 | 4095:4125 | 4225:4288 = 1.5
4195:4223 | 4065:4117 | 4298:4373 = 3.6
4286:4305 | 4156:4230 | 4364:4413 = -0.3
